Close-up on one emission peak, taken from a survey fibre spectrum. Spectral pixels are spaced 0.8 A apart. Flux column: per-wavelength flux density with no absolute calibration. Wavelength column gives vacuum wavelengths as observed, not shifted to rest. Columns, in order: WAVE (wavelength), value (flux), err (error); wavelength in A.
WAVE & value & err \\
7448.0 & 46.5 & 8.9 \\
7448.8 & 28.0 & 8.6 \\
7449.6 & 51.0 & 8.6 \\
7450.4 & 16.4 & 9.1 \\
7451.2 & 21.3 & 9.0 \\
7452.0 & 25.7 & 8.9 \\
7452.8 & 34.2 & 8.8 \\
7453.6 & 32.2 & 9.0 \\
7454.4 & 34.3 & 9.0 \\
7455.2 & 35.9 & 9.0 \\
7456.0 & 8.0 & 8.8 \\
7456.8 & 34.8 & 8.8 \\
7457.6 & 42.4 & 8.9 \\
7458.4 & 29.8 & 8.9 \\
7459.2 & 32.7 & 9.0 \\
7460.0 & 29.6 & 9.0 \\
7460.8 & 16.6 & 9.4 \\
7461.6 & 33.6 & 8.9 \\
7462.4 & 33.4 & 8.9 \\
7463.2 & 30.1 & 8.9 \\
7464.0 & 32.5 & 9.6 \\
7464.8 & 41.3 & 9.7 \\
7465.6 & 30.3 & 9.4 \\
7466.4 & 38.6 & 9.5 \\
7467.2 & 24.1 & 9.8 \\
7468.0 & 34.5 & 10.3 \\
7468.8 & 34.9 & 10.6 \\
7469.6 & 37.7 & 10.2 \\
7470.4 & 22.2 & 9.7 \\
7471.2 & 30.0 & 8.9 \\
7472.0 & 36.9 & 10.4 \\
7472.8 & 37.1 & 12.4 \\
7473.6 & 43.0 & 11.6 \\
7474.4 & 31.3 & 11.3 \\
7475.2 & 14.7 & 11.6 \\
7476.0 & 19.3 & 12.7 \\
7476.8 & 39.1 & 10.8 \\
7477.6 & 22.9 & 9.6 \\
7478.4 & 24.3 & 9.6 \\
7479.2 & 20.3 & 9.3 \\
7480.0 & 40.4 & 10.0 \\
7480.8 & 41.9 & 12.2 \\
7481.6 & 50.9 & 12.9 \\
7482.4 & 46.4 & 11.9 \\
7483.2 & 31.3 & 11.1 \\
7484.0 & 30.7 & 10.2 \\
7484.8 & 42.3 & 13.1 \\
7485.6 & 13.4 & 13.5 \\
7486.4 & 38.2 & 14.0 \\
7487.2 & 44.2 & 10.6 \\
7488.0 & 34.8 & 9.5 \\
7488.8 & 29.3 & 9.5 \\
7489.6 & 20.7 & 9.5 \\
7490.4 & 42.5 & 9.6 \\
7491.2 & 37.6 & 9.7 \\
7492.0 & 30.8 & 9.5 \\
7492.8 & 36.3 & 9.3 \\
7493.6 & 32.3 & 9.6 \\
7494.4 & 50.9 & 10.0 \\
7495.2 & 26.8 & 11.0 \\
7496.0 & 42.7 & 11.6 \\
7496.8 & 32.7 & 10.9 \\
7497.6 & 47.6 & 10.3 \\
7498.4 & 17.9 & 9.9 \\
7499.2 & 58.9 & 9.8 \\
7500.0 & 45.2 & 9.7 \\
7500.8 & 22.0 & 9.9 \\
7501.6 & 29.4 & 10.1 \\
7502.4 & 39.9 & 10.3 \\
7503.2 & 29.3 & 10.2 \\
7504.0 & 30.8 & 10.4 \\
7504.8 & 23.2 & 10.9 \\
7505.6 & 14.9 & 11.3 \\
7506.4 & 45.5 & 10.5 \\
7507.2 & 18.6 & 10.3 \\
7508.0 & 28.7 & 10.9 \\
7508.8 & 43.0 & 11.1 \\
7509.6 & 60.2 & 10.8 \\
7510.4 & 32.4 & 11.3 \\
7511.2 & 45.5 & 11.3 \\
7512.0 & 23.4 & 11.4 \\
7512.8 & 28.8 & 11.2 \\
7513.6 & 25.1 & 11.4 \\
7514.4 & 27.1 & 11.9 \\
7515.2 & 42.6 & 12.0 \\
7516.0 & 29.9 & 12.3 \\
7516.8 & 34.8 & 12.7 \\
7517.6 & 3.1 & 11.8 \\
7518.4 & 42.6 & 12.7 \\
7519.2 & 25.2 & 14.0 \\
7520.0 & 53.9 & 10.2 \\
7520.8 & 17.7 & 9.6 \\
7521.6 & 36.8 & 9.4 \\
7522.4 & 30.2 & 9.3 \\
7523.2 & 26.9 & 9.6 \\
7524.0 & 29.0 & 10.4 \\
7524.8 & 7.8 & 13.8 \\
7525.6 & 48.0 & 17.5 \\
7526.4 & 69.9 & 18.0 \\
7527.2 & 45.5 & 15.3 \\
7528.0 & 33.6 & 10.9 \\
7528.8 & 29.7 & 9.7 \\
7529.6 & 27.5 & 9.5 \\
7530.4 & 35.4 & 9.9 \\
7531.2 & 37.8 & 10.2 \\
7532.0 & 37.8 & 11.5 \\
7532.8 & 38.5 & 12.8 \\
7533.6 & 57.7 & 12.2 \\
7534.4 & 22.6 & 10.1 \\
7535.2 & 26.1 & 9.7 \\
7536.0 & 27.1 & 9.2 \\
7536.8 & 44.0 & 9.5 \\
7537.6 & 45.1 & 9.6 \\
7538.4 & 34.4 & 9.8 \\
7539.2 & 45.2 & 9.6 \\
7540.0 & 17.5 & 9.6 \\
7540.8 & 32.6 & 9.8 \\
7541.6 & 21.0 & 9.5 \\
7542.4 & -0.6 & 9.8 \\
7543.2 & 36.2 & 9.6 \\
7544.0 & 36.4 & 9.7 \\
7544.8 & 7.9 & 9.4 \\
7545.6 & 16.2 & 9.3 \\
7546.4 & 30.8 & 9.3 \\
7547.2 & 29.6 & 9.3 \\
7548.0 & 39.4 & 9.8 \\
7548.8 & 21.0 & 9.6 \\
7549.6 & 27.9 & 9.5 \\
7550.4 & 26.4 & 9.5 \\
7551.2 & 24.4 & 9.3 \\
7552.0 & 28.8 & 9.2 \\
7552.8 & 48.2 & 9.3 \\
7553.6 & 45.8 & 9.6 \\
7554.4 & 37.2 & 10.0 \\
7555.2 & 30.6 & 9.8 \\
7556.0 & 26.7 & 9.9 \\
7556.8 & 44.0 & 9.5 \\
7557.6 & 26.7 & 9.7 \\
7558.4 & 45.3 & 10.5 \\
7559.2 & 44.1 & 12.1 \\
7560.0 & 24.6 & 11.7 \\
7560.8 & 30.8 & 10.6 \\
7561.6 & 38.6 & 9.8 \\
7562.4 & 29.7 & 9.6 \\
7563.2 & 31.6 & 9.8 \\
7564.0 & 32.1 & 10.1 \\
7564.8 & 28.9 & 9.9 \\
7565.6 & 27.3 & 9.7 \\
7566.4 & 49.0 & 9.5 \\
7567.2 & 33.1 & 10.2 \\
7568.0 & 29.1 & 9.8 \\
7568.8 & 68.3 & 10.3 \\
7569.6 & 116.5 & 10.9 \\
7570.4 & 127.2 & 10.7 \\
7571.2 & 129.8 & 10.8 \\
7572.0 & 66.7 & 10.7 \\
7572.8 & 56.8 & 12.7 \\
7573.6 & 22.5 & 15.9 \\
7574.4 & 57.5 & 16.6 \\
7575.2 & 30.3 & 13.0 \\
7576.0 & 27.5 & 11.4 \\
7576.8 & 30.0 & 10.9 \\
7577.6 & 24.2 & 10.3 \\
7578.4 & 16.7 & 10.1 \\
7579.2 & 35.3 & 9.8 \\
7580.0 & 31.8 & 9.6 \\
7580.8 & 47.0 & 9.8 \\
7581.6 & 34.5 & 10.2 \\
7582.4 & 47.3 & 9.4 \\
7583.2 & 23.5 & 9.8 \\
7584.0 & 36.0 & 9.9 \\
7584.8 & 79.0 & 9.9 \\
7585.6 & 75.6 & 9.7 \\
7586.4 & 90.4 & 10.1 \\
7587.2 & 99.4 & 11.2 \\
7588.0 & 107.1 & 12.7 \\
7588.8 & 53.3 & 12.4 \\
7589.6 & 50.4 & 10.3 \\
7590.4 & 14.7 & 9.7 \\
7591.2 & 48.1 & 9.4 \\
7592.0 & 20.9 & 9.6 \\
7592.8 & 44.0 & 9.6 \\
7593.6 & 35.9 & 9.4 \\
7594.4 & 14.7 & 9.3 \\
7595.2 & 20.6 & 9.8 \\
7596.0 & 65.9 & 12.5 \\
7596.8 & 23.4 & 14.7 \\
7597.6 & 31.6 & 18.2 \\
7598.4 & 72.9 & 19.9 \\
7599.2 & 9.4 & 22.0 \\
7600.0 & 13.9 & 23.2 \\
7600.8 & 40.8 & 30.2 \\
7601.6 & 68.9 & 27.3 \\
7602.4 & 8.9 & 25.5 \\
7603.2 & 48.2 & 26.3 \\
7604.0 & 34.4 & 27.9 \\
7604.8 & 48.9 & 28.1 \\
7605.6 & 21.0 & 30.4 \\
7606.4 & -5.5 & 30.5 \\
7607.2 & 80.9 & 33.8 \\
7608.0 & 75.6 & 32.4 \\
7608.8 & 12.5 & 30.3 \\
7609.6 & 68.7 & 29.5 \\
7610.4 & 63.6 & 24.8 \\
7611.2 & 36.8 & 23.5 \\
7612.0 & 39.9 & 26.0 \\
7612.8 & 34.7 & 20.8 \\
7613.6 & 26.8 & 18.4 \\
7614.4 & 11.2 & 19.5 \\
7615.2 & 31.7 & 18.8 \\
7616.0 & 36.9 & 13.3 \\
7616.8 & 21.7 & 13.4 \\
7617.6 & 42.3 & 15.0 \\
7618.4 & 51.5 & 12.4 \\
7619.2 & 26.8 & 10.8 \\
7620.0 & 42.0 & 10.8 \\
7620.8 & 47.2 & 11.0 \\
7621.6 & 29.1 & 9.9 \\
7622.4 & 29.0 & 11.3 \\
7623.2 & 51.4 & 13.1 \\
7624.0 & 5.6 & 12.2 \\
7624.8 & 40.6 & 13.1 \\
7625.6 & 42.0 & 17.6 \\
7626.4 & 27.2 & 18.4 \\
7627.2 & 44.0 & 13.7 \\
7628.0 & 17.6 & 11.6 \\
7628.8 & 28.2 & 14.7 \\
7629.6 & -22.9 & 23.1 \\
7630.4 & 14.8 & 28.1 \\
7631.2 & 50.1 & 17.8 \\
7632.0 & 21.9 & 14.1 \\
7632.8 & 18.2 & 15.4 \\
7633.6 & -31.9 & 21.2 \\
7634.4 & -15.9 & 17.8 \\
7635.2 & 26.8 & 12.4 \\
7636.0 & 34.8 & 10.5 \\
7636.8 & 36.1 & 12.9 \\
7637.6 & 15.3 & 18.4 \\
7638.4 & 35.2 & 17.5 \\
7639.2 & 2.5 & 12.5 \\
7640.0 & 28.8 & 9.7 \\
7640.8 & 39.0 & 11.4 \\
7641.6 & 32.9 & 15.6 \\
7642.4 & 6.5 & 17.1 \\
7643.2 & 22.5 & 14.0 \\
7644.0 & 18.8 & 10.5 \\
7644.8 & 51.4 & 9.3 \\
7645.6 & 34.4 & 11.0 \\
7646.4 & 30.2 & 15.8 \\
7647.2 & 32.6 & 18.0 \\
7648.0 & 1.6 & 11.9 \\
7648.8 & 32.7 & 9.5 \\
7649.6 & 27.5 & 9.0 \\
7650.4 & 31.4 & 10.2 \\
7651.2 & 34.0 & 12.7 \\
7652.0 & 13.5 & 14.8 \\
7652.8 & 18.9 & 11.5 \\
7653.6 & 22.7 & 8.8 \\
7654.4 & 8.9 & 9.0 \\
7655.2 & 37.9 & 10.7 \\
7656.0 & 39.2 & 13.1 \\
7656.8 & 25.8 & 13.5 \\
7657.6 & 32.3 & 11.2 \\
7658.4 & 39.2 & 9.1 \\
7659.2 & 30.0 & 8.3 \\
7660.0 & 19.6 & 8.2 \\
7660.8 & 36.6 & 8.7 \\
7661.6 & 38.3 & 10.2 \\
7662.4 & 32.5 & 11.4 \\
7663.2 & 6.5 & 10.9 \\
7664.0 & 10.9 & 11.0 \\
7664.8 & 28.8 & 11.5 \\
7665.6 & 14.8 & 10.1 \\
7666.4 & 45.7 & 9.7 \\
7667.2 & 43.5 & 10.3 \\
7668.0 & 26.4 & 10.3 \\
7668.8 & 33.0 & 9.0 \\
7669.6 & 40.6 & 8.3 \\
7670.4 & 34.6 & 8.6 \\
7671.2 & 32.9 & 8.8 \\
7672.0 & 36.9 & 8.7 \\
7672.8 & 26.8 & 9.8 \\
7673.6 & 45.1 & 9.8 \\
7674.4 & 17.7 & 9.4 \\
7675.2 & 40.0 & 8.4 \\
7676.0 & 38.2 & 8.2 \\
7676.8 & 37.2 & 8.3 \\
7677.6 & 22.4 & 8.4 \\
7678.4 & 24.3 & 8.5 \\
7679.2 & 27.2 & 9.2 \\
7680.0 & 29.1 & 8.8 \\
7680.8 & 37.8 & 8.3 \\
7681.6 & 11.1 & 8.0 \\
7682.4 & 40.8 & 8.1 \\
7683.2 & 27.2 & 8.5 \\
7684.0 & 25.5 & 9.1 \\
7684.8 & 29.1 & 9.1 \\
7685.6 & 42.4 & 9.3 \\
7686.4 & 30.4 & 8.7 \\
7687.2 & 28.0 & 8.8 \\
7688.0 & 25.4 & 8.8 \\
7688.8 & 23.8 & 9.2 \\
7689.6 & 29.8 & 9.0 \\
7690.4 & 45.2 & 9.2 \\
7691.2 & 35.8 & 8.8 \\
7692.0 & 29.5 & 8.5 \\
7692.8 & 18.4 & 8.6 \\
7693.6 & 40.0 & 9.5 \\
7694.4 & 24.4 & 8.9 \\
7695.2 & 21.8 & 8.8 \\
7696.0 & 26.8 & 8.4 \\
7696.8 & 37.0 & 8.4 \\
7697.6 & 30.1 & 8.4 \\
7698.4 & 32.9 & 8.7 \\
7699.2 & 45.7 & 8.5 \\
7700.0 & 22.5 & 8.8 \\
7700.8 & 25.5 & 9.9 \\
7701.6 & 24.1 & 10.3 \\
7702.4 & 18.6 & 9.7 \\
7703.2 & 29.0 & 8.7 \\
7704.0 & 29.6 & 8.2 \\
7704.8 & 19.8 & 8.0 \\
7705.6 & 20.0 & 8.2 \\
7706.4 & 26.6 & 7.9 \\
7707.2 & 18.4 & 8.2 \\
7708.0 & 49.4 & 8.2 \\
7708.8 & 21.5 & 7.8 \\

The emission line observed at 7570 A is [S II] 6716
